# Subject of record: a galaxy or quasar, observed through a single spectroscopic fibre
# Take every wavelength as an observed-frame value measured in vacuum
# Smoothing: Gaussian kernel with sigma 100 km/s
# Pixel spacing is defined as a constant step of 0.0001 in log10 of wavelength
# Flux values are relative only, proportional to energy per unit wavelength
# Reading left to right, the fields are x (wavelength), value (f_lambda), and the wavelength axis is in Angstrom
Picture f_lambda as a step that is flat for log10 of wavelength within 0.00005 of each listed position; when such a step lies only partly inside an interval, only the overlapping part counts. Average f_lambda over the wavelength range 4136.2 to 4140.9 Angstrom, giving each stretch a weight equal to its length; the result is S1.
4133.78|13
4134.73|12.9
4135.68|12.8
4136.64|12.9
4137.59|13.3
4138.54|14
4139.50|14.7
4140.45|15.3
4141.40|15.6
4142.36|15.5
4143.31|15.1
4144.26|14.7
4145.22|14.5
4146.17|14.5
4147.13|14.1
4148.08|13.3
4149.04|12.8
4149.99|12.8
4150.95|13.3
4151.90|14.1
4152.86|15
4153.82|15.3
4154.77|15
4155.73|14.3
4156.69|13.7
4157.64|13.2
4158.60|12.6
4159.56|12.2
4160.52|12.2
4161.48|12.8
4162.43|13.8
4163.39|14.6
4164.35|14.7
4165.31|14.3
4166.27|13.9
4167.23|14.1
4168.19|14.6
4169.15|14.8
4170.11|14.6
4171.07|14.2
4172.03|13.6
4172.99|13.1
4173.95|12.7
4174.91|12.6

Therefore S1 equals 14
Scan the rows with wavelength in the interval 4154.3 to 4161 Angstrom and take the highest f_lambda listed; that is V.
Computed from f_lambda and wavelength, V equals 15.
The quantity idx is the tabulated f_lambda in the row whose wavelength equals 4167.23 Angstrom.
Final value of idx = 14.1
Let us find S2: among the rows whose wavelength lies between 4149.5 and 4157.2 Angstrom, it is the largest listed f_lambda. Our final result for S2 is 15.3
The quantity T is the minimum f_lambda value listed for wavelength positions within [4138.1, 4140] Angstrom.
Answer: 14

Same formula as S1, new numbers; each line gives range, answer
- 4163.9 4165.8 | 14.5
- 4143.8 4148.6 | 14.2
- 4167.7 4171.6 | 14.5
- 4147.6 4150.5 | 13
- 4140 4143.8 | 15.4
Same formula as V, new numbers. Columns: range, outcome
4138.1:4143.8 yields 15.6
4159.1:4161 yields 12.2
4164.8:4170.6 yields 14.8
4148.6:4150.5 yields 12.8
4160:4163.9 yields 14.6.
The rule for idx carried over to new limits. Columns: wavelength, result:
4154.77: 15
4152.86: 15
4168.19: 14.6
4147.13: 14.1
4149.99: 12.8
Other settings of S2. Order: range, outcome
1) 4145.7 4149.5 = 14.5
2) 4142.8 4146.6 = 15.1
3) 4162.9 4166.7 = 14.7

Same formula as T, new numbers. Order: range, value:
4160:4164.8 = 12.2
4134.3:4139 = 12.8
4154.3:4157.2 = 13.7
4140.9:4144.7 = 14.7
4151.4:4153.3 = 14.1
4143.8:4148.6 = 13.3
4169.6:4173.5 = 13.1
